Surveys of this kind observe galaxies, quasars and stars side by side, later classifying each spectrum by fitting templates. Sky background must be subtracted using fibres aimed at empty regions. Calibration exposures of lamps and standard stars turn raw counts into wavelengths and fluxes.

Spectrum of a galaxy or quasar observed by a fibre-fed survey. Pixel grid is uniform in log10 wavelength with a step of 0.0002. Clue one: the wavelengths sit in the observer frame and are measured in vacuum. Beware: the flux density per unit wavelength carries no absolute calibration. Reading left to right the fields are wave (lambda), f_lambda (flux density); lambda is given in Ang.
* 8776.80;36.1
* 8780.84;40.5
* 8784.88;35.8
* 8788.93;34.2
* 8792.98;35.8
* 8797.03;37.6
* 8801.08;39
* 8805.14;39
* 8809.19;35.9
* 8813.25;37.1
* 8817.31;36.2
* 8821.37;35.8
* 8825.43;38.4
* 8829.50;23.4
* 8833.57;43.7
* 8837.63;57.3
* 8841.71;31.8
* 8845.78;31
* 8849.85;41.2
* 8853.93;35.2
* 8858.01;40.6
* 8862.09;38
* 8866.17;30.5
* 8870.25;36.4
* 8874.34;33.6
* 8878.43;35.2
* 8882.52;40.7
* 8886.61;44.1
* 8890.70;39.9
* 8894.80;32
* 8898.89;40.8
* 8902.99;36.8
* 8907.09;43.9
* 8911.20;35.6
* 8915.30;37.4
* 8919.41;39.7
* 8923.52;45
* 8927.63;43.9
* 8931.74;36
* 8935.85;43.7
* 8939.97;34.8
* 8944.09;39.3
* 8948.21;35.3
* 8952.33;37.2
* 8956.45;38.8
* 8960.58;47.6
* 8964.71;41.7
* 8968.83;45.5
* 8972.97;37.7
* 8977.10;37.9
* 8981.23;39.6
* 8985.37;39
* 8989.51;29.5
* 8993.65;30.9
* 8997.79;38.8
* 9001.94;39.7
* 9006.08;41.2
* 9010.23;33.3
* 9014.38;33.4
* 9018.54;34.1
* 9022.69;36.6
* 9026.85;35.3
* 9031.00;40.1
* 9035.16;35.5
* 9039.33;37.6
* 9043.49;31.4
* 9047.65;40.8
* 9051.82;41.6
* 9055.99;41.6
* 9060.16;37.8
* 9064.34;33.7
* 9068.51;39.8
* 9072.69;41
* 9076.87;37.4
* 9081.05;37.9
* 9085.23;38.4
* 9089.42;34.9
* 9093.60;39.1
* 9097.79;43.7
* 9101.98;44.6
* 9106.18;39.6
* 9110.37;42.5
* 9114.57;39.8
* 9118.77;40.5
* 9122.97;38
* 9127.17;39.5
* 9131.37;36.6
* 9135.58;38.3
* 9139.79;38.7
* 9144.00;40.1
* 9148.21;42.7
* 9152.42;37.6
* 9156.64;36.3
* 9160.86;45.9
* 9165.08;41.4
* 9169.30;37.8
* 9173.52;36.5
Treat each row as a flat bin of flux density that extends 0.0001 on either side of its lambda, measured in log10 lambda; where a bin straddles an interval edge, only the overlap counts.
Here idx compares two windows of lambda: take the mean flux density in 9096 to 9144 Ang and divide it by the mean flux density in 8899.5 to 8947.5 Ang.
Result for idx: 1.01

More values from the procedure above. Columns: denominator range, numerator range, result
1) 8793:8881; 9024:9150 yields 1.05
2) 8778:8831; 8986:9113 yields 1.04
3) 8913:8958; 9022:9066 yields 0.96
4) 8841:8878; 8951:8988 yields 1.14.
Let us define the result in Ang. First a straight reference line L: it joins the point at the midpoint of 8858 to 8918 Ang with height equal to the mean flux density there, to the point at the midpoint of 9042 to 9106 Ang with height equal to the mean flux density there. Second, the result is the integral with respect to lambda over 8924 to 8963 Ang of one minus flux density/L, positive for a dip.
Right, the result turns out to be -1.9 Ang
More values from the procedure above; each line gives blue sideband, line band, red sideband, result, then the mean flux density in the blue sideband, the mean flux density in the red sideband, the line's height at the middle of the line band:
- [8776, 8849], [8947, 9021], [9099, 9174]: 1.49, 37.2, 39.9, 38.7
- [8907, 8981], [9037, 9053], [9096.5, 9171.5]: 0.98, 39.9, 40.2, 40.1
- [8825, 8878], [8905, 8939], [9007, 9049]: -3.70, 36.9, 35.9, 36.5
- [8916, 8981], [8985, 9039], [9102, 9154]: 5.55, 40.2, 39.7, 40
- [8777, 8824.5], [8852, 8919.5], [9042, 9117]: 0.13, 37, 39.3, 37.7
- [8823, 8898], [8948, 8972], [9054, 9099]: -2.12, 37.4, 38.6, 38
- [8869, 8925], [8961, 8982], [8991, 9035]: -2.27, 38.6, 36.2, 37.1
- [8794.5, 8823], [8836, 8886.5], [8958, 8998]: 0.00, 37.2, 38.8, 37.7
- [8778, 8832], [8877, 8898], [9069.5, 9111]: -0.80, 36.1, 39.8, 37.2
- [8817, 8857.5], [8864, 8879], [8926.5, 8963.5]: 1.72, 37.6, 39.6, 38.2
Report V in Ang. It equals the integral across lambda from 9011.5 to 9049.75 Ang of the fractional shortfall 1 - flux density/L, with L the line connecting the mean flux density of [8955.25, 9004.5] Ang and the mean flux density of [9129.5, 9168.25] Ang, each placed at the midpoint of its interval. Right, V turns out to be 3.0 Ang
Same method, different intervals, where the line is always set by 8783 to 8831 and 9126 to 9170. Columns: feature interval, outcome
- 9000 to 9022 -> 1.00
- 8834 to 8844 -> -2.19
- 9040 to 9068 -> 0.46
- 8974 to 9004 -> 1.03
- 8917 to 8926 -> -1.25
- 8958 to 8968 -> -1.84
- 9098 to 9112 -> -1.18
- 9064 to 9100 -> 0.17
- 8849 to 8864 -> -0.91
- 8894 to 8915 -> -0.70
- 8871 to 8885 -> -0.05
